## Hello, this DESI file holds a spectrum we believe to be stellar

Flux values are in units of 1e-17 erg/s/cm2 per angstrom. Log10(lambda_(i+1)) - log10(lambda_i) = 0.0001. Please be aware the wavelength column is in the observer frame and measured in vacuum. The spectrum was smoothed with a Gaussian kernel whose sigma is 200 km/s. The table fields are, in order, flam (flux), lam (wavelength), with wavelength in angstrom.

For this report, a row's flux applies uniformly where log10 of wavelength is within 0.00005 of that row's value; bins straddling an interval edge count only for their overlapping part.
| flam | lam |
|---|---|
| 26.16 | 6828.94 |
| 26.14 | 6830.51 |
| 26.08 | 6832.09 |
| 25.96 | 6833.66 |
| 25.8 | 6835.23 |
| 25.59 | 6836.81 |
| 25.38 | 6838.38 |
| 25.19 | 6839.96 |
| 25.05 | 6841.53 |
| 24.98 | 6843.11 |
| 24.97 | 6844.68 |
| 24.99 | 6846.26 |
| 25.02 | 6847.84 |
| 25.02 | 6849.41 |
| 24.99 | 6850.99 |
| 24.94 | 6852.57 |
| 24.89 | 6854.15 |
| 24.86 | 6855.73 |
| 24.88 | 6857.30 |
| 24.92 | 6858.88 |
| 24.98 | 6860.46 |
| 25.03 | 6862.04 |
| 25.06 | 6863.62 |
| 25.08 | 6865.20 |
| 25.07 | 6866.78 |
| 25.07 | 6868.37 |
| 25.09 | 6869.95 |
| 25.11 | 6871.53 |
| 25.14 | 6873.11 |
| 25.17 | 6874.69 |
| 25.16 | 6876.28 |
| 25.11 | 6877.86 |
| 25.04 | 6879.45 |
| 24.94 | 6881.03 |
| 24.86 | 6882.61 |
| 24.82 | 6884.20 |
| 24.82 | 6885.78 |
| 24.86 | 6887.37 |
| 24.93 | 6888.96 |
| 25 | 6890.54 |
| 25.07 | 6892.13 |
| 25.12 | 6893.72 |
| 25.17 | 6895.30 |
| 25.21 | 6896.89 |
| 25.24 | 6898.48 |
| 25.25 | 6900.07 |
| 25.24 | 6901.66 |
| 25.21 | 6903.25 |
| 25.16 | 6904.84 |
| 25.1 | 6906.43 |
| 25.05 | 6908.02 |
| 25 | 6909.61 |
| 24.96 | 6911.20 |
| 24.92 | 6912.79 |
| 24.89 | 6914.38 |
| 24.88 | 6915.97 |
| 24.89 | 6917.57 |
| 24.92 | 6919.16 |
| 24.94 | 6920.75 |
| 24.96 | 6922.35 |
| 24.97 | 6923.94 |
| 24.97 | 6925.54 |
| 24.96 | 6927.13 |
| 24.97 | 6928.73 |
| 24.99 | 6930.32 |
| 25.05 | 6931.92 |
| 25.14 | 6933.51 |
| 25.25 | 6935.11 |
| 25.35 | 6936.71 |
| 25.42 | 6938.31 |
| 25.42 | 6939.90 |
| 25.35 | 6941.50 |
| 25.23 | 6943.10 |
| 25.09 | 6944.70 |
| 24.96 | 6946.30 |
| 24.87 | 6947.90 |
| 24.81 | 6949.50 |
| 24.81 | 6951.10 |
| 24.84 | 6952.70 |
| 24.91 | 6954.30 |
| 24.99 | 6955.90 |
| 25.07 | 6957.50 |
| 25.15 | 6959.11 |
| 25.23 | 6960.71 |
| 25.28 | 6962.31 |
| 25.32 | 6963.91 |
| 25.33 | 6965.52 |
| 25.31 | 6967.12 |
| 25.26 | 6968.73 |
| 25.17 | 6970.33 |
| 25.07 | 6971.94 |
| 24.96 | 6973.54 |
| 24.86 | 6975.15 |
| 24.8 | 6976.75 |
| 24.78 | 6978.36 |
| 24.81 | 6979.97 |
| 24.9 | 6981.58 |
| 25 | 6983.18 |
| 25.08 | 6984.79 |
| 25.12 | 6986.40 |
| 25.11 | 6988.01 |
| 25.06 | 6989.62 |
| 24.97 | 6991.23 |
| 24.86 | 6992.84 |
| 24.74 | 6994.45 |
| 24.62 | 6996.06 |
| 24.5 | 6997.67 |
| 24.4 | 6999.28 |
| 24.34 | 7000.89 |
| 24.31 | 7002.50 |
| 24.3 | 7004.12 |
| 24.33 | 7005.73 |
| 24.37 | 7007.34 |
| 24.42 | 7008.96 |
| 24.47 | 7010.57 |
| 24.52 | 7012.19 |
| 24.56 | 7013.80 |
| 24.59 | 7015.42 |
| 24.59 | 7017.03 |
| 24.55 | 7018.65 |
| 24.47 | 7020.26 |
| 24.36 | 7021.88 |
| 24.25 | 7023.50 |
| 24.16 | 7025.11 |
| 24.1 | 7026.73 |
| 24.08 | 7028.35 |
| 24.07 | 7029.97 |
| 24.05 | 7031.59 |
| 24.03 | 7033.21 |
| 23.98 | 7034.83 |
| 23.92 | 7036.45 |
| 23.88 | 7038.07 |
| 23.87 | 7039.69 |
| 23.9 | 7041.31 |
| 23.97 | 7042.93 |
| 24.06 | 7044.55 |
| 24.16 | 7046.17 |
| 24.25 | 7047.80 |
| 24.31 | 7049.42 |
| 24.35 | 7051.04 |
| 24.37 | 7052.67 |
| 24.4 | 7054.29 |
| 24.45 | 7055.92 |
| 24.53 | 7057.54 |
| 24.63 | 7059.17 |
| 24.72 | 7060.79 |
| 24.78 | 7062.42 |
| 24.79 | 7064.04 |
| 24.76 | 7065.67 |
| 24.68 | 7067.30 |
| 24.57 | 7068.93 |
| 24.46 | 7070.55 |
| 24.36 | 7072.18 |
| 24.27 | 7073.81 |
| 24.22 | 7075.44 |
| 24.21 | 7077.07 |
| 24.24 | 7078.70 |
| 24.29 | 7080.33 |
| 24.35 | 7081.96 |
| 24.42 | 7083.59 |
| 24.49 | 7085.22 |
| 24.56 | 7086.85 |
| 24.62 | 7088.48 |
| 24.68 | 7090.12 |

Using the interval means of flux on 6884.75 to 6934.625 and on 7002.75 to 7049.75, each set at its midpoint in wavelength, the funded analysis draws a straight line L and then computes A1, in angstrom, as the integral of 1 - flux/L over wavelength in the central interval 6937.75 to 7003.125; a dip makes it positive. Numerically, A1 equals -1.0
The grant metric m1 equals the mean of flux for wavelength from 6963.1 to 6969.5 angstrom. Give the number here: 25.3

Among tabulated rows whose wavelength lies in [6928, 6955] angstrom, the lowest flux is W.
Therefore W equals 24.81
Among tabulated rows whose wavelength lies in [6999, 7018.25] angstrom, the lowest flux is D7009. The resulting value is 24.3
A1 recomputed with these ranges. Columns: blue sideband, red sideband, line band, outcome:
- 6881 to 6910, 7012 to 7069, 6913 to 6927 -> 0.0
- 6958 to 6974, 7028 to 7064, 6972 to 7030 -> 0.4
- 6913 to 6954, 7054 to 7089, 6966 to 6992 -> -0.2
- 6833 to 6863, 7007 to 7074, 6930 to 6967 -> -0.6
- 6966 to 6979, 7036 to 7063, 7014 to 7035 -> 0.2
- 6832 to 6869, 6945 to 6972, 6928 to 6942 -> -0.1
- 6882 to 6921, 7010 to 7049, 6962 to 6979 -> -0.4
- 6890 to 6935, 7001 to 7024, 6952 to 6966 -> -0.2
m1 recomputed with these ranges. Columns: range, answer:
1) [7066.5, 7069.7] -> 24.6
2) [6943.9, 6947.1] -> 25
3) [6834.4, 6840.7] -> 25.5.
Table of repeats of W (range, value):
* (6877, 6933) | 24.82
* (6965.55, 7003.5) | 24.31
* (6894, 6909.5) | 25.05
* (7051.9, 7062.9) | 24.37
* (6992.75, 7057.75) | 23.87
